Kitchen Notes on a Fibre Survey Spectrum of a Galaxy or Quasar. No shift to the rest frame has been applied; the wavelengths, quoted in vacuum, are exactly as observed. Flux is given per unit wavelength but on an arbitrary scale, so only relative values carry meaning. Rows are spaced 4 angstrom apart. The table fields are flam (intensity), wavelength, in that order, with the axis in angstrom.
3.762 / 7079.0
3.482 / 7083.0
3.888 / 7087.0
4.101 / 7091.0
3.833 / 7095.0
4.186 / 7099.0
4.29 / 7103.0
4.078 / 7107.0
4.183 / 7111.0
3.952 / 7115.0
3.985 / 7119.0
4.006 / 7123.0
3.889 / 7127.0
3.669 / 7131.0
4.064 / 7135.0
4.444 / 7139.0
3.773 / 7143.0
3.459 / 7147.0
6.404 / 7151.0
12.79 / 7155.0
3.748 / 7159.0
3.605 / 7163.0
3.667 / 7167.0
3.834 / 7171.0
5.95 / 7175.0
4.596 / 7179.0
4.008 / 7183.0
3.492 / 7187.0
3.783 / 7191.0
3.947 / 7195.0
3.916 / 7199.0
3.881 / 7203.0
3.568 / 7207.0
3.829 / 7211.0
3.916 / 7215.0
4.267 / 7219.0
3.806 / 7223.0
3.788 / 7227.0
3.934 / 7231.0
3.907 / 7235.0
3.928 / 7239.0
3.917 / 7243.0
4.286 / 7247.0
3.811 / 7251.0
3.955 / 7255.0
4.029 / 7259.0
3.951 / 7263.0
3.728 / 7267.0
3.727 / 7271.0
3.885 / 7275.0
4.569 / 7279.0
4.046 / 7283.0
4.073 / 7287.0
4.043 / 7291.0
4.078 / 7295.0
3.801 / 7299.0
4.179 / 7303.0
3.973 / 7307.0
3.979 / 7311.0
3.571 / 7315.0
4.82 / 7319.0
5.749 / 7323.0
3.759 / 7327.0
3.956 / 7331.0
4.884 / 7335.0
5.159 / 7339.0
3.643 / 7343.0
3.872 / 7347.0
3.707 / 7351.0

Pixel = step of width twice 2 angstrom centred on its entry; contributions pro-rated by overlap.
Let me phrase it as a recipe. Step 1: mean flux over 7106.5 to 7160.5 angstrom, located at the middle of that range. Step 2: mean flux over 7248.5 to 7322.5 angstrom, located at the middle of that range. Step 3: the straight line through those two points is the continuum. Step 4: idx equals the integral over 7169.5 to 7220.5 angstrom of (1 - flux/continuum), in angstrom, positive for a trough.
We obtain 4.6 angstrom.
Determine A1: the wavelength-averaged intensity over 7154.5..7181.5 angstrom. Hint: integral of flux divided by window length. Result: 5.02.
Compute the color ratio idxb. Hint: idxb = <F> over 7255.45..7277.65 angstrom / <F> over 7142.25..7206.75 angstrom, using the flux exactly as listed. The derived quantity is 0.8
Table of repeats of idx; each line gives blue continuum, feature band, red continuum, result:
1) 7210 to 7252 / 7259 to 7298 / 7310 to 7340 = 2.0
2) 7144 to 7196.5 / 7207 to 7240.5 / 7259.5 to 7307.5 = 4.2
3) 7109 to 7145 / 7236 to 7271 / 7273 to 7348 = 1.8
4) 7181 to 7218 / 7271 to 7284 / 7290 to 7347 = 0.0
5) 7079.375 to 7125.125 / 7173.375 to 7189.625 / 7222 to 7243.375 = -2.2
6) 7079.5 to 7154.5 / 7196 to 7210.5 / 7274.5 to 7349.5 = 1.5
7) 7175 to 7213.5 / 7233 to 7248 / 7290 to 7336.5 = 0.4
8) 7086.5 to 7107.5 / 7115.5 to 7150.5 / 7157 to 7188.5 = 0.7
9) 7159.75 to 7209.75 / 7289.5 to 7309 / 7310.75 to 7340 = 1.7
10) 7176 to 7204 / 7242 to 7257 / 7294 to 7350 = 0.4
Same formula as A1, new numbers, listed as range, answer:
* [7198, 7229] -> 3.87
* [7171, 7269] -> 4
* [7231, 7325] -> 4.08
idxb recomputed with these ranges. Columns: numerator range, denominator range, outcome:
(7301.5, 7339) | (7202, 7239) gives 1.13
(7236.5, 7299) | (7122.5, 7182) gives 0.83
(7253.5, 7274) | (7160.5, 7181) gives 0.90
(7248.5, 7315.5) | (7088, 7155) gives 0.90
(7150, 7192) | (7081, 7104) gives 1.29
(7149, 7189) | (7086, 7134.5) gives 1.30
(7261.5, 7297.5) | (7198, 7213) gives 1.06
